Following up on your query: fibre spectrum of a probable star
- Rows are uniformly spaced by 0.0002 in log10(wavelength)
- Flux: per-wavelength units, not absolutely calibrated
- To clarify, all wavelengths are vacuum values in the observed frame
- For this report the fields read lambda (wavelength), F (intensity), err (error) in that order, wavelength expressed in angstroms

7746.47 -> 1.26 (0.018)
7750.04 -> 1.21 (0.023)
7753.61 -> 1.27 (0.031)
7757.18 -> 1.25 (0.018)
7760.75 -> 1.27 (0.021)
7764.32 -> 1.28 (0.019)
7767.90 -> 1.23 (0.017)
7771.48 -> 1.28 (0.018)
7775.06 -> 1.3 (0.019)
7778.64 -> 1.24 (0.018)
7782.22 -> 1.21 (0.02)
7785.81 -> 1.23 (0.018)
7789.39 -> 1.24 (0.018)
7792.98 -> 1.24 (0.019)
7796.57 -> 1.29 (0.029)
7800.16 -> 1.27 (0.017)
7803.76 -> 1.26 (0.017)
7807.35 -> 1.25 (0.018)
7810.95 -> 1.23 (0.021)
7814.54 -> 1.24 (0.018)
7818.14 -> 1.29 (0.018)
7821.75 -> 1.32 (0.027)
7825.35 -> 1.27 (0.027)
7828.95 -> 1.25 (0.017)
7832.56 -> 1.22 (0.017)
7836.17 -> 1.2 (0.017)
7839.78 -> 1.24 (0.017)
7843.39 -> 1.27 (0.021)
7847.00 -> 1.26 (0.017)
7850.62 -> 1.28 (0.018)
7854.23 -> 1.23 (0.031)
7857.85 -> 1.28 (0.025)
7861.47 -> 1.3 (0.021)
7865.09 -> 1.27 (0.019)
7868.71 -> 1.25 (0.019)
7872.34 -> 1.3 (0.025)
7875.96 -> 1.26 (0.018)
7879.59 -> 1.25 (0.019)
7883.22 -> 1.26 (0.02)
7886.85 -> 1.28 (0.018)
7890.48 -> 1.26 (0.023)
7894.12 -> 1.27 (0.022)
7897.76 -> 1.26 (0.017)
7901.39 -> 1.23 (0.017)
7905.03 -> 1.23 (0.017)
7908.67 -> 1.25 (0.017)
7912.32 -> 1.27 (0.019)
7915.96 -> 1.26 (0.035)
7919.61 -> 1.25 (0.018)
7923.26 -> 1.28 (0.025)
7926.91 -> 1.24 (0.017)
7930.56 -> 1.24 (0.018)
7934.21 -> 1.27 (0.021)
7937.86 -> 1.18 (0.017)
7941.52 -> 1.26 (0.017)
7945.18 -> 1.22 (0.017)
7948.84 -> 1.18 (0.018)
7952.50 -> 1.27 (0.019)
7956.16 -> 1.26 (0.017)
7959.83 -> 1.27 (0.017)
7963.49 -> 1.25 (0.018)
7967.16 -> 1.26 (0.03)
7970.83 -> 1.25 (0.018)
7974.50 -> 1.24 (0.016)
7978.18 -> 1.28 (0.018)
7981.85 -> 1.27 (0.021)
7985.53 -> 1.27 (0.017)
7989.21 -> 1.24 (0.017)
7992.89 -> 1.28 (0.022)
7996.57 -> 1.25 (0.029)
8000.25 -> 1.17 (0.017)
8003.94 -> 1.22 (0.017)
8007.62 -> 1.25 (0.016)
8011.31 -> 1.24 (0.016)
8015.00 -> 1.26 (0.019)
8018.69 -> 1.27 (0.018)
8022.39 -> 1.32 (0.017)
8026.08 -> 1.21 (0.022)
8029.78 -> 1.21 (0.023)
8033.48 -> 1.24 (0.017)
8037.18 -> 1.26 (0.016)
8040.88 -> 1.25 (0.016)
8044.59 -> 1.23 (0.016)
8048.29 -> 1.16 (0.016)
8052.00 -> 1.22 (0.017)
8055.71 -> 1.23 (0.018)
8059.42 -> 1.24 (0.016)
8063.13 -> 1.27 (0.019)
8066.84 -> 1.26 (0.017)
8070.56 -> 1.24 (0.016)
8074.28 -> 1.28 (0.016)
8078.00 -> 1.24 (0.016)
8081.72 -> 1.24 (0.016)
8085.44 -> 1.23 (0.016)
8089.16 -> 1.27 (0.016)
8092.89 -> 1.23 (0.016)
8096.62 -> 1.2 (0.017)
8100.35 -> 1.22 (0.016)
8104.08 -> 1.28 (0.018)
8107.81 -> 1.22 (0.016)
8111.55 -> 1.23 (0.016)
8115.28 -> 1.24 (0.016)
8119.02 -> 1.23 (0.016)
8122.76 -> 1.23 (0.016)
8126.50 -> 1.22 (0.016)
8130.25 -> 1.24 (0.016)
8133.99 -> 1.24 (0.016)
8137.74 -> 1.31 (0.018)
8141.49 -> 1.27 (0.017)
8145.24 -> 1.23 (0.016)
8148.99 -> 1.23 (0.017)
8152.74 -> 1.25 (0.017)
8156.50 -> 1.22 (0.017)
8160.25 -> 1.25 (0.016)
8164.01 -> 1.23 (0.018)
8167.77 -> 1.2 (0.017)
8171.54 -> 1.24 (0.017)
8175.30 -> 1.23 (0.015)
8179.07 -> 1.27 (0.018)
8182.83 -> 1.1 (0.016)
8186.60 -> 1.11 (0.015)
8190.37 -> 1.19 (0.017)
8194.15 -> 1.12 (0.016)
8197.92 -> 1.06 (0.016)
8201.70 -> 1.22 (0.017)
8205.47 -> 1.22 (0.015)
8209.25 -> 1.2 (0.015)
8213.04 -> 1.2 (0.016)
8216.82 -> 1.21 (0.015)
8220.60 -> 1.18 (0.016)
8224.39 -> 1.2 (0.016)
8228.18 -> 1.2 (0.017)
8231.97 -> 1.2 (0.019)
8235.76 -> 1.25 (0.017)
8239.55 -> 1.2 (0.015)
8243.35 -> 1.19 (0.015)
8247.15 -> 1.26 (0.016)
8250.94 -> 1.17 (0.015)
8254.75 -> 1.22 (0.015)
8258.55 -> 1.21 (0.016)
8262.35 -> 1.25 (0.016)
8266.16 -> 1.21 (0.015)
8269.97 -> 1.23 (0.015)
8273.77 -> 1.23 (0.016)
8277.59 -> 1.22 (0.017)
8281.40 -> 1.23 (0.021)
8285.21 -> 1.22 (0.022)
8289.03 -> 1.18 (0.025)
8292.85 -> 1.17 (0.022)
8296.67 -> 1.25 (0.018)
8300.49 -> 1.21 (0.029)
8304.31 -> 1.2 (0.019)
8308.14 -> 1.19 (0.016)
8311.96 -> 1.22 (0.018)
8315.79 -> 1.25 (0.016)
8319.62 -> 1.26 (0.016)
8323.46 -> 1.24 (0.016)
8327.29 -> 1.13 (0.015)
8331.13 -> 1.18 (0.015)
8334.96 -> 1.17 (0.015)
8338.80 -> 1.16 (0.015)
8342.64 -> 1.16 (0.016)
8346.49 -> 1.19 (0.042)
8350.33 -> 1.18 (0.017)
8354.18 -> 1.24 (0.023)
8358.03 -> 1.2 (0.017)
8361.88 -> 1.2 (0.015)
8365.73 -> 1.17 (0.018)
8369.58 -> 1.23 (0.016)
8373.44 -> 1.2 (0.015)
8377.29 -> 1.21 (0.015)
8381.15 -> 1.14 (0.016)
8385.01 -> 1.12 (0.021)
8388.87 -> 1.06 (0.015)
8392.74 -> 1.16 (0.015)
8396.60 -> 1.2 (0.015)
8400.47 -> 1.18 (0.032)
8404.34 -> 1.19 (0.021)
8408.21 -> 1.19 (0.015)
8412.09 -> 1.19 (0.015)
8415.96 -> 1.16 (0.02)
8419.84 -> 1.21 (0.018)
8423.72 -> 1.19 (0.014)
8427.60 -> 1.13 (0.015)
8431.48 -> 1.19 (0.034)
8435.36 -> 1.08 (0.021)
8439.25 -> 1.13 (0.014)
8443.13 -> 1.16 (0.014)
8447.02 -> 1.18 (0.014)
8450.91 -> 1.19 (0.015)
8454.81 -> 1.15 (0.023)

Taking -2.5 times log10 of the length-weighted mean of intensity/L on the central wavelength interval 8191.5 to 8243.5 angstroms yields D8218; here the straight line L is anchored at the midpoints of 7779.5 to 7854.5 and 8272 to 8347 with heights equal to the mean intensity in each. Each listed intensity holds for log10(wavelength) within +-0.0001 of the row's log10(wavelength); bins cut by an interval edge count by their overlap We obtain 0.02 mag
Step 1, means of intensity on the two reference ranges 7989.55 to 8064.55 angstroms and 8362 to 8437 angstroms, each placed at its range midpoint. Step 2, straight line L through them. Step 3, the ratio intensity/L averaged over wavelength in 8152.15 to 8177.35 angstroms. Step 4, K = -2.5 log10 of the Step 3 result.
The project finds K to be -0.02 mag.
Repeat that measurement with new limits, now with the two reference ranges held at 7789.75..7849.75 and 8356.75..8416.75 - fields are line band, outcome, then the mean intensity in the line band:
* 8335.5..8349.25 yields 0.010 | 1.17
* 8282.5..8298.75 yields -0.016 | 1.21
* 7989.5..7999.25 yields -0.020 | 1.25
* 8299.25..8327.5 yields -0.029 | 1.22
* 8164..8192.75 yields 0.011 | 1.19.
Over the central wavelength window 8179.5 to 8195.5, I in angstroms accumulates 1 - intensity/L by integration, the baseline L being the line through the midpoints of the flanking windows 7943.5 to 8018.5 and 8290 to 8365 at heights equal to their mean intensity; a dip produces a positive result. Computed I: 1.0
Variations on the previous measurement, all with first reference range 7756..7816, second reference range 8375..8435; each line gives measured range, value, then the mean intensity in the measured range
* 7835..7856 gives 0.0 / 1.25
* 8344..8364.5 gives -0.5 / 1.2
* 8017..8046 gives -0.7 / 1.25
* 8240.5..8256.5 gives -0.3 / 1.21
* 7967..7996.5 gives -0.8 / 1.26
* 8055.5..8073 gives -0.5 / 1.25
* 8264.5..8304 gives -1.0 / 1.21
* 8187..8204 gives 0.7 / 1.15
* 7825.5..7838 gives 0.2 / 1.23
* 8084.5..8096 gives -0.3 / 1.24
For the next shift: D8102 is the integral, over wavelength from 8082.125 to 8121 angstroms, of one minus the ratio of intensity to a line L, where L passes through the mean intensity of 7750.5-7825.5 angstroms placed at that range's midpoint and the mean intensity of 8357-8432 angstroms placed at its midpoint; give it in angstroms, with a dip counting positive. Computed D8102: -0.6 angstroms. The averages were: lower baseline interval 1.26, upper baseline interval 1.18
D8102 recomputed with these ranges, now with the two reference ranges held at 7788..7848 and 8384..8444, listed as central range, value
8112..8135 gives -0.51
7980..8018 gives -0.61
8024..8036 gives -0.03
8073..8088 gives -0.42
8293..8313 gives -0.55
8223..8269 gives -1.06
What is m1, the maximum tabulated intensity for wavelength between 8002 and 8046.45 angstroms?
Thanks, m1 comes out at 1.32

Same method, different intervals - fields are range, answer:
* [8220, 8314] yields 1.26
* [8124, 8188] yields 1.31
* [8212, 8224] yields 1.21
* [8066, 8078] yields 1.28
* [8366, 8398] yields 1.23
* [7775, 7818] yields 1.3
